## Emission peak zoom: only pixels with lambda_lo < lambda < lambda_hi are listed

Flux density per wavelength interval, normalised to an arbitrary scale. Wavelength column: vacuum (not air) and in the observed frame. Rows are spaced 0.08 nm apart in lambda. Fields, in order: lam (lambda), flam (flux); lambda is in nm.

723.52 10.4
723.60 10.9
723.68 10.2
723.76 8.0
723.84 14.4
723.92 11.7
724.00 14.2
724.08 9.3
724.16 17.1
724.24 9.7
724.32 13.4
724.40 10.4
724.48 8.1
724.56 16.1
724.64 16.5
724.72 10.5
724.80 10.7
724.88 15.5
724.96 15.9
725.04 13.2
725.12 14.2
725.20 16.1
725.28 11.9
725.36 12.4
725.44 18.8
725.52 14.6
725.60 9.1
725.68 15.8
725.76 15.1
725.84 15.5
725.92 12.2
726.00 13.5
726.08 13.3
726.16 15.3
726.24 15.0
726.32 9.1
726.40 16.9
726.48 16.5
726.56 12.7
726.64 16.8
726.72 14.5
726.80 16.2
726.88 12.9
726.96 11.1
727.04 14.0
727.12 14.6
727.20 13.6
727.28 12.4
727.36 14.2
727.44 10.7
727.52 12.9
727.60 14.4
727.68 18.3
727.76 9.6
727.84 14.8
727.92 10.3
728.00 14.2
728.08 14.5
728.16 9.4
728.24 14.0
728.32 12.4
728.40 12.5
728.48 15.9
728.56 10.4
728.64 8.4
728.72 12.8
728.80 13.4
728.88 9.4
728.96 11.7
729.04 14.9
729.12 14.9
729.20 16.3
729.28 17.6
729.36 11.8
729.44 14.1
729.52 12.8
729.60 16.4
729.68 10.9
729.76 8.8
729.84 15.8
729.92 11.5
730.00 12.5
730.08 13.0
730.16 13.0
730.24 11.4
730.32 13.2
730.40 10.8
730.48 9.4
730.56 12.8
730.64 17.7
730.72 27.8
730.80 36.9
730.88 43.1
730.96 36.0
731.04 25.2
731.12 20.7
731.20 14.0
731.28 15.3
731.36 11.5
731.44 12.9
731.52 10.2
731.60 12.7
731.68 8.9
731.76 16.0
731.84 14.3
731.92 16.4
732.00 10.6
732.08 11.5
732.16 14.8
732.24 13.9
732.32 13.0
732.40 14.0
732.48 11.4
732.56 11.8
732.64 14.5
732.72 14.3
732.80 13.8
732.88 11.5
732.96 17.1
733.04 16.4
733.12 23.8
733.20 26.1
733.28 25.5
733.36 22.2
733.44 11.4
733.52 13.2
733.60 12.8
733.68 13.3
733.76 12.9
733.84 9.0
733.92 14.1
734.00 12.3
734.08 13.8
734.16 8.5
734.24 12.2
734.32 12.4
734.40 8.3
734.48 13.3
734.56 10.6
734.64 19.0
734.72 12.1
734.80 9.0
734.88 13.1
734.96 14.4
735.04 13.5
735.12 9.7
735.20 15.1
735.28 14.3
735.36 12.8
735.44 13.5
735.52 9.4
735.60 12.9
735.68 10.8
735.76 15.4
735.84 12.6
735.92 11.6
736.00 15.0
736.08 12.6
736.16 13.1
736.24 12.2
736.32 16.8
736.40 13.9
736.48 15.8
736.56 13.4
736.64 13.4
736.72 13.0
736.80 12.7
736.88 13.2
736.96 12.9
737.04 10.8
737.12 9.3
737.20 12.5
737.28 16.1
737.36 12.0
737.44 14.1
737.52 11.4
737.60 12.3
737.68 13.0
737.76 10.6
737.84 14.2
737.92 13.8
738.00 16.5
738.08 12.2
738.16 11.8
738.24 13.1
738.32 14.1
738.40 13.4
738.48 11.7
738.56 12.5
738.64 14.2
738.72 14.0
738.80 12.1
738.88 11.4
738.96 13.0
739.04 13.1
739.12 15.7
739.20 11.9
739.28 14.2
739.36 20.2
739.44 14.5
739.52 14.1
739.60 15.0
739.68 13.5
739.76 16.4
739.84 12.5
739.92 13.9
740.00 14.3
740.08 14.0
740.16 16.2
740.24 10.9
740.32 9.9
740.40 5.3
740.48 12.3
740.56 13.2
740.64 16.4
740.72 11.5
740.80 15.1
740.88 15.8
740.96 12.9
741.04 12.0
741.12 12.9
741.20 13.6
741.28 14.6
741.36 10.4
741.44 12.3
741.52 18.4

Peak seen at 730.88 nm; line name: H-alpha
